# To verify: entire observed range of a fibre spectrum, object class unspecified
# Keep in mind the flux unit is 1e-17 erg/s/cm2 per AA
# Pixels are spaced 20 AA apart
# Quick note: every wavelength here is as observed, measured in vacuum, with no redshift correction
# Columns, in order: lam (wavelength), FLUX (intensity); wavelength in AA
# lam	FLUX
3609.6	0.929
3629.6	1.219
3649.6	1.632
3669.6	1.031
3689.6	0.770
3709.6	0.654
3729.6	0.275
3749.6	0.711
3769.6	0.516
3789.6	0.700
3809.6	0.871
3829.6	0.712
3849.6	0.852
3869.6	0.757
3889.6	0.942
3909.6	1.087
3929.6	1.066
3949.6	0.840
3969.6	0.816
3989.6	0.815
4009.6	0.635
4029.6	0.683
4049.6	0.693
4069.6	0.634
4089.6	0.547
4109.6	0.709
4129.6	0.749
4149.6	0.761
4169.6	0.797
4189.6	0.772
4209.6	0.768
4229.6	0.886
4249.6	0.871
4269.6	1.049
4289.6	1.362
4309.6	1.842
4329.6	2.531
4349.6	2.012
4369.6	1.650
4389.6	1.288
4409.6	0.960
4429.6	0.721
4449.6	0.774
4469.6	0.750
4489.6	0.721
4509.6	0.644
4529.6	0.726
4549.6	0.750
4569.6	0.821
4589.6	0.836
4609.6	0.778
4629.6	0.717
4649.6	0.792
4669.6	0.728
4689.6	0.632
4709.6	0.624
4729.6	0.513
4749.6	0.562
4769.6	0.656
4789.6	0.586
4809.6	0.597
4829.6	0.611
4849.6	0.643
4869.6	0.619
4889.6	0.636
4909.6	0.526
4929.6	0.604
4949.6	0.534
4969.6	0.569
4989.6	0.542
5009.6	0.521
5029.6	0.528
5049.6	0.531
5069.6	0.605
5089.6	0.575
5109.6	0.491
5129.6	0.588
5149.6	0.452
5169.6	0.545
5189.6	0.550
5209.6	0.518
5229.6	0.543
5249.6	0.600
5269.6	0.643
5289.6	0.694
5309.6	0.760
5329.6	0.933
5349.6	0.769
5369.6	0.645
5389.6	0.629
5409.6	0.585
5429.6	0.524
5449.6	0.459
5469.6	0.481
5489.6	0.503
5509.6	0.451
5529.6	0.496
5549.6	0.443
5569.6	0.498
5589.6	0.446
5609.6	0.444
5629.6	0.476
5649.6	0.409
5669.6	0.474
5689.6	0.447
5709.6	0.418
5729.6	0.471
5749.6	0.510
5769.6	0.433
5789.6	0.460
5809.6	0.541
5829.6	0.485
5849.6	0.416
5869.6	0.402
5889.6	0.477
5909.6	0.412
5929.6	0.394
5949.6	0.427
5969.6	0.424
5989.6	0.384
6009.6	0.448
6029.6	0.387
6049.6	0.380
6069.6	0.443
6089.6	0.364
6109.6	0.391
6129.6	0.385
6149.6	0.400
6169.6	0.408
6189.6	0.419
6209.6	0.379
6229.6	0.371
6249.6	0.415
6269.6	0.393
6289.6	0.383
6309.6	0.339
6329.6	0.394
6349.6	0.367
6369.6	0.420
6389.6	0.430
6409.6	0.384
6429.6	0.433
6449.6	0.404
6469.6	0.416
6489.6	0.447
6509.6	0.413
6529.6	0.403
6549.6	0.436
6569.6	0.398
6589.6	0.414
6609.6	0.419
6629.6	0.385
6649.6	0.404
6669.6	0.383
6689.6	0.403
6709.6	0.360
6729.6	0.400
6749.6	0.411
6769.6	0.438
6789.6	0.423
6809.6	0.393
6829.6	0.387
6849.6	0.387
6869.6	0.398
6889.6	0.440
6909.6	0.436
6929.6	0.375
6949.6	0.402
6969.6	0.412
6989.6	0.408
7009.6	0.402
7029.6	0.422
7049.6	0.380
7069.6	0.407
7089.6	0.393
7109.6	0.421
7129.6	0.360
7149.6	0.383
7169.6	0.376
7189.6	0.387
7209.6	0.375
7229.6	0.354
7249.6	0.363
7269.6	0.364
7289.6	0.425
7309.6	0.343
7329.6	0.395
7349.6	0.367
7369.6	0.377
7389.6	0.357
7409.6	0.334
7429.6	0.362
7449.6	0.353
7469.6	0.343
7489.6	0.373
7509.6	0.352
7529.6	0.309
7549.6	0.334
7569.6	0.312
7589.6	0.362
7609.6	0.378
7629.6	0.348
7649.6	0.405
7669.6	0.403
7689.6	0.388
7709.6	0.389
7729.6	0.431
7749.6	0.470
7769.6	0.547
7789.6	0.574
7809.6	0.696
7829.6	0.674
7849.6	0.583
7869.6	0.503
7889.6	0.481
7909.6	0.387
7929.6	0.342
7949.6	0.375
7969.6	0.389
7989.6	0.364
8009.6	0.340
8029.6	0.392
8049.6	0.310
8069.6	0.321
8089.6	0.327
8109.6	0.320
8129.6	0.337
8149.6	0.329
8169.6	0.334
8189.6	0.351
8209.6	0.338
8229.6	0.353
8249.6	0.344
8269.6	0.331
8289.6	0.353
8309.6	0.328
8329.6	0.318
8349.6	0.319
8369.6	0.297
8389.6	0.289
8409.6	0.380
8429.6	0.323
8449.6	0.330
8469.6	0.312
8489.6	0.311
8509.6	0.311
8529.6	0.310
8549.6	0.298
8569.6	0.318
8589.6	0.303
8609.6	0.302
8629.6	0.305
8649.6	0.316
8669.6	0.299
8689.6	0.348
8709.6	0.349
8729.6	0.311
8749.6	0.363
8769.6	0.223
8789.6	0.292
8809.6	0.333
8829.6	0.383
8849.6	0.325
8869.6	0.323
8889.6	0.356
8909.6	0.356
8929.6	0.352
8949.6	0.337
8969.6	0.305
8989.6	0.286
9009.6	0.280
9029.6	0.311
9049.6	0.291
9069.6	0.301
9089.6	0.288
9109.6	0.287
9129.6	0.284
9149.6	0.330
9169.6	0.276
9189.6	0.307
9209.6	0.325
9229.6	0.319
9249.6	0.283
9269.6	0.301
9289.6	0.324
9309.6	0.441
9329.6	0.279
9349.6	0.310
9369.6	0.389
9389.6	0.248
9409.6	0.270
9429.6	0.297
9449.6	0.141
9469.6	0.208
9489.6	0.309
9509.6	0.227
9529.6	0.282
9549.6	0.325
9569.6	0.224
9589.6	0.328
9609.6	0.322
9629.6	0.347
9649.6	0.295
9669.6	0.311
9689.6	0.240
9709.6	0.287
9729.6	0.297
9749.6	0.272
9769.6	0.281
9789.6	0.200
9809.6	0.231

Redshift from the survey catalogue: 1.796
